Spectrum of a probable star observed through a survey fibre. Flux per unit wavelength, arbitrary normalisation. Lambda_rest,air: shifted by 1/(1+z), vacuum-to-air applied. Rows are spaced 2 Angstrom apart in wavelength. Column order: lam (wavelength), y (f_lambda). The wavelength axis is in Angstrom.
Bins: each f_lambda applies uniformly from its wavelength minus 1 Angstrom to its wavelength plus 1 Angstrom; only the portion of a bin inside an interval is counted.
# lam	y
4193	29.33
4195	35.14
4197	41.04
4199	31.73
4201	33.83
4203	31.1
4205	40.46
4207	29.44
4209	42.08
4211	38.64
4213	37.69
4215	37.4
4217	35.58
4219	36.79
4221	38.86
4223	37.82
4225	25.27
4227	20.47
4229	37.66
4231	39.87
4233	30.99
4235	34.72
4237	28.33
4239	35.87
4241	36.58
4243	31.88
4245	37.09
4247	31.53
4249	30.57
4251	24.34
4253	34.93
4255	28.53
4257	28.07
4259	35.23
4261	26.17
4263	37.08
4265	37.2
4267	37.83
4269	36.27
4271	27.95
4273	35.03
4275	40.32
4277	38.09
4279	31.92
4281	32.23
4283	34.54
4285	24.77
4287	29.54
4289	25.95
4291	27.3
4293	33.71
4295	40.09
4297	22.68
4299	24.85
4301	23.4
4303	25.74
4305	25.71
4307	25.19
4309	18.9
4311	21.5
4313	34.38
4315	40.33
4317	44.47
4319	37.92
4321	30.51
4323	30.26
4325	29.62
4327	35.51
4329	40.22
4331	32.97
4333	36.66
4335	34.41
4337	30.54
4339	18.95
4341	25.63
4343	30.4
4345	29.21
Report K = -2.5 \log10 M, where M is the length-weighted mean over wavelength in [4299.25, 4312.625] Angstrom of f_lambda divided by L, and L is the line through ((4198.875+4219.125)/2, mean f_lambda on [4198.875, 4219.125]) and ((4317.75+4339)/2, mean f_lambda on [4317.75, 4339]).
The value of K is 0.37 mag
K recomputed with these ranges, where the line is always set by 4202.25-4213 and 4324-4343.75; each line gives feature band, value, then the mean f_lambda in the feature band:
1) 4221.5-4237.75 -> 0.11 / 32.2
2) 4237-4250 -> 0.05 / 33.5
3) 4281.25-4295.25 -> 0.10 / 30.4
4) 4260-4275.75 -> -0.02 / 34.6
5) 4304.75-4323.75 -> 0.04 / 31.1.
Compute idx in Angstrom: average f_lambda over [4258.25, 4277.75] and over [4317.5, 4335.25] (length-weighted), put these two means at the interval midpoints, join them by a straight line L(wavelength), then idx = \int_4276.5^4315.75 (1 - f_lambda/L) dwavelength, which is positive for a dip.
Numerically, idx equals 6.7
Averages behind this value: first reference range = 35.1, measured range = 28.9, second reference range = 34.5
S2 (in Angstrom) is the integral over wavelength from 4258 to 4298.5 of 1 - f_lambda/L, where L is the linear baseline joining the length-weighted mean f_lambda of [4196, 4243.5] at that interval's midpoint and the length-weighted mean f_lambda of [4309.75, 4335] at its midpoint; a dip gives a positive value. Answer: 2.3 Angstrom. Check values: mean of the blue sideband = 34.8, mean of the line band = 32.6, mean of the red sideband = 34.4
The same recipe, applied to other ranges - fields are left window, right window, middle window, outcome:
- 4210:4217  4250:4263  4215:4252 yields 1.0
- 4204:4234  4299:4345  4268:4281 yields -0.8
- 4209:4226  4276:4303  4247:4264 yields 1.1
